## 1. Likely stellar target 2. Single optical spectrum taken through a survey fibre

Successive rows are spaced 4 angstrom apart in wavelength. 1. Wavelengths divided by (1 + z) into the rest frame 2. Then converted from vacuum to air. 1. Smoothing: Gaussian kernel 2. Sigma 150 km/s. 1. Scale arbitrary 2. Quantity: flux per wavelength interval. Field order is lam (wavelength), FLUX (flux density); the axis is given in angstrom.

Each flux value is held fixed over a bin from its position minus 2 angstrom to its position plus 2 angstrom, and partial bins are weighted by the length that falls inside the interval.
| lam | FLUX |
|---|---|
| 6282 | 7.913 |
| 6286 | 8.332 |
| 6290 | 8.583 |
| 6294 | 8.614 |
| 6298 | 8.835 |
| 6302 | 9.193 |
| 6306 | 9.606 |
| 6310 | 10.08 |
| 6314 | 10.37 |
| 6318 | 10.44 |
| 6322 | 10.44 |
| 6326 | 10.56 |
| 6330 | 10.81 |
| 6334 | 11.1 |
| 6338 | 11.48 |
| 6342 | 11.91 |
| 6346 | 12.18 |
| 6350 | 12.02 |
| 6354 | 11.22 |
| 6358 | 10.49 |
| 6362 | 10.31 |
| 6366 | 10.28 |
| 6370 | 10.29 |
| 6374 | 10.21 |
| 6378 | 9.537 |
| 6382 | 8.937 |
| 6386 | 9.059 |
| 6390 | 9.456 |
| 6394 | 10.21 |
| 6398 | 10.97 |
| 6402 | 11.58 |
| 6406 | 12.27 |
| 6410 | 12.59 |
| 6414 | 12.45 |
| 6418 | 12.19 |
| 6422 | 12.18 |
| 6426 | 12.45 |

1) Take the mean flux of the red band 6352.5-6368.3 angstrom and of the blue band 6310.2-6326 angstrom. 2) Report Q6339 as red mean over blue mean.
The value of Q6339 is 1.0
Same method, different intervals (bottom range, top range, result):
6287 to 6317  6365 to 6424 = 1.16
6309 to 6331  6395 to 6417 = 1.14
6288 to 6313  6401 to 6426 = 1.33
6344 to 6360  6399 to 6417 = 1.06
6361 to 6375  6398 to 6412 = 1.17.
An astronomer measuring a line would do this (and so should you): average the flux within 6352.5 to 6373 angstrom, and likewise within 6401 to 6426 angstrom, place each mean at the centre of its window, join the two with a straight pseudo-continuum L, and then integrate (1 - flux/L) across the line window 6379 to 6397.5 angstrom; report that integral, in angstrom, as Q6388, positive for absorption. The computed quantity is 2.98 angstrom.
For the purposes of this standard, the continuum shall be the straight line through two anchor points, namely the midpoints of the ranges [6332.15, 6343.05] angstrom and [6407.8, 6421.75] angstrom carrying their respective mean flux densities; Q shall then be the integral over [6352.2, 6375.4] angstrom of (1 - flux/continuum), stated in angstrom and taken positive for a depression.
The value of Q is 2.6 angstrom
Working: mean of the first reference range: 11.5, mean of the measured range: 10.5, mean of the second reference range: 12.4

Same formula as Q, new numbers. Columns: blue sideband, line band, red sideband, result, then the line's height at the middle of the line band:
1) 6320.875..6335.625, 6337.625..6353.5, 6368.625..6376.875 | -2.05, 10.5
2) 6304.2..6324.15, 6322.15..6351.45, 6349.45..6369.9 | -2.52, 10.5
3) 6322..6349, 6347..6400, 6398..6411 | 6.25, 11.6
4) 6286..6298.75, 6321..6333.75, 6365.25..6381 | -2.04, 9.21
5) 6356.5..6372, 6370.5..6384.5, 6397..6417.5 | 1.58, 10.9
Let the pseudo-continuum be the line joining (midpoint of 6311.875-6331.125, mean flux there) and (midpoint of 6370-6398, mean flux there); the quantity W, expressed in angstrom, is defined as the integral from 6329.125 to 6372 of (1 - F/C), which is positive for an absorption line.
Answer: -4.1 angstrom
